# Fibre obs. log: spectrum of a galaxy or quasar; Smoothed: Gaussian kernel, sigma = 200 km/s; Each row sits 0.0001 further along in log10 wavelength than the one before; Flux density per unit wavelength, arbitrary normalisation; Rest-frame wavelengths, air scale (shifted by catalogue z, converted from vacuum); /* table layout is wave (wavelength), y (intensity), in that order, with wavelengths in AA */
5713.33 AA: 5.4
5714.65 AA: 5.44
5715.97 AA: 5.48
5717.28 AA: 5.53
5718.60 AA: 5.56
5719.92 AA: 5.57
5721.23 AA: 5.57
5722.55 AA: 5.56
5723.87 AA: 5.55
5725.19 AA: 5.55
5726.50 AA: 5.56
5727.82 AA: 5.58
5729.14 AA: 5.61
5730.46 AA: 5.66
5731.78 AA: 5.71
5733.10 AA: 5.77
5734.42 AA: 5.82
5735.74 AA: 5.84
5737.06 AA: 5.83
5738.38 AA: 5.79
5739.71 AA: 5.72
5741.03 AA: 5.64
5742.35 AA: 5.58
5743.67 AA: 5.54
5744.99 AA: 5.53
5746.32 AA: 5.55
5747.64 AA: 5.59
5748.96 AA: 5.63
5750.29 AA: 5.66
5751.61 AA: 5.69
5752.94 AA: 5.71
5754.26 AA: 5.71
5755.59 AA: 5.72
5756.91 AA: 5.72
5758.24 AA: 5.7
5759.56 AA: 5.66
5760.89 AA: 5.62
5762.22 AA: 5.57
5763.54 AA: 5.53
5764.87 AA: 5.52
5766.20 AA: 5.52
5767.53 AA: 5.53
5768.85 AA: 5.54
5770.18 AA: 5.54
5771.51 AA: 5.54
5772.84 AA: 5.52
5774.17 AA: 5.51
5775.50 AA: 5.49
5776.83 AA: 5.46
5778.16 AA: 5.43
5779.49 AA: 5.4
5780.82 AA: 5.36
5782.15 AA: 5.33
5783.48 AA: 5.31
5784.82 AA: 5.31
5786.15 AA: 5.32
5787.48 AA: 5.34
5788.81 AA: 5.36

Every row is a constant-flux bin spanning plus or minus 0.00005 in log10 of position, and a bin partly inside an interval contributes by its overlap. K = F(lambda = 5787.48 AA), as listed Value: 5.34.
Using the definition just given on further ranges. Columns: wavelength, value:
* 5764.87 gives 5.52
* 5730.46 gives 5.66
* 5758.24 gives 5.7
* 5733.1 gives 5.77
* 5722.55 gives 5.56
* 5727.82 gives 5.58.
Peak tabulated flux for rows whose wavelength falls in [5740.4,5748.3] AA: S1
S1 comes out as 5.64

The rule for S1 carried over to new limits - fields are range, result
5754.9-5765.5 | 5.72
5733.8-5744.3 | 5.84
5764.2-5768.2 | 5.53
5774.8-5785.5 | 5.49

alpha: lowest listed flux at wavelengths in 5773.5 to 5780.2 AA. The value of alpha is 5.4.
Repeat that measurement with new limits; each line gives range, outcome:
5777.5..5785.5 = 5.31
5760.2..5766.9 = 5.52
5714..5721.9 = 5.44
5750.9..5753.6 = 5.69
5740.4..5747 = 5.53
